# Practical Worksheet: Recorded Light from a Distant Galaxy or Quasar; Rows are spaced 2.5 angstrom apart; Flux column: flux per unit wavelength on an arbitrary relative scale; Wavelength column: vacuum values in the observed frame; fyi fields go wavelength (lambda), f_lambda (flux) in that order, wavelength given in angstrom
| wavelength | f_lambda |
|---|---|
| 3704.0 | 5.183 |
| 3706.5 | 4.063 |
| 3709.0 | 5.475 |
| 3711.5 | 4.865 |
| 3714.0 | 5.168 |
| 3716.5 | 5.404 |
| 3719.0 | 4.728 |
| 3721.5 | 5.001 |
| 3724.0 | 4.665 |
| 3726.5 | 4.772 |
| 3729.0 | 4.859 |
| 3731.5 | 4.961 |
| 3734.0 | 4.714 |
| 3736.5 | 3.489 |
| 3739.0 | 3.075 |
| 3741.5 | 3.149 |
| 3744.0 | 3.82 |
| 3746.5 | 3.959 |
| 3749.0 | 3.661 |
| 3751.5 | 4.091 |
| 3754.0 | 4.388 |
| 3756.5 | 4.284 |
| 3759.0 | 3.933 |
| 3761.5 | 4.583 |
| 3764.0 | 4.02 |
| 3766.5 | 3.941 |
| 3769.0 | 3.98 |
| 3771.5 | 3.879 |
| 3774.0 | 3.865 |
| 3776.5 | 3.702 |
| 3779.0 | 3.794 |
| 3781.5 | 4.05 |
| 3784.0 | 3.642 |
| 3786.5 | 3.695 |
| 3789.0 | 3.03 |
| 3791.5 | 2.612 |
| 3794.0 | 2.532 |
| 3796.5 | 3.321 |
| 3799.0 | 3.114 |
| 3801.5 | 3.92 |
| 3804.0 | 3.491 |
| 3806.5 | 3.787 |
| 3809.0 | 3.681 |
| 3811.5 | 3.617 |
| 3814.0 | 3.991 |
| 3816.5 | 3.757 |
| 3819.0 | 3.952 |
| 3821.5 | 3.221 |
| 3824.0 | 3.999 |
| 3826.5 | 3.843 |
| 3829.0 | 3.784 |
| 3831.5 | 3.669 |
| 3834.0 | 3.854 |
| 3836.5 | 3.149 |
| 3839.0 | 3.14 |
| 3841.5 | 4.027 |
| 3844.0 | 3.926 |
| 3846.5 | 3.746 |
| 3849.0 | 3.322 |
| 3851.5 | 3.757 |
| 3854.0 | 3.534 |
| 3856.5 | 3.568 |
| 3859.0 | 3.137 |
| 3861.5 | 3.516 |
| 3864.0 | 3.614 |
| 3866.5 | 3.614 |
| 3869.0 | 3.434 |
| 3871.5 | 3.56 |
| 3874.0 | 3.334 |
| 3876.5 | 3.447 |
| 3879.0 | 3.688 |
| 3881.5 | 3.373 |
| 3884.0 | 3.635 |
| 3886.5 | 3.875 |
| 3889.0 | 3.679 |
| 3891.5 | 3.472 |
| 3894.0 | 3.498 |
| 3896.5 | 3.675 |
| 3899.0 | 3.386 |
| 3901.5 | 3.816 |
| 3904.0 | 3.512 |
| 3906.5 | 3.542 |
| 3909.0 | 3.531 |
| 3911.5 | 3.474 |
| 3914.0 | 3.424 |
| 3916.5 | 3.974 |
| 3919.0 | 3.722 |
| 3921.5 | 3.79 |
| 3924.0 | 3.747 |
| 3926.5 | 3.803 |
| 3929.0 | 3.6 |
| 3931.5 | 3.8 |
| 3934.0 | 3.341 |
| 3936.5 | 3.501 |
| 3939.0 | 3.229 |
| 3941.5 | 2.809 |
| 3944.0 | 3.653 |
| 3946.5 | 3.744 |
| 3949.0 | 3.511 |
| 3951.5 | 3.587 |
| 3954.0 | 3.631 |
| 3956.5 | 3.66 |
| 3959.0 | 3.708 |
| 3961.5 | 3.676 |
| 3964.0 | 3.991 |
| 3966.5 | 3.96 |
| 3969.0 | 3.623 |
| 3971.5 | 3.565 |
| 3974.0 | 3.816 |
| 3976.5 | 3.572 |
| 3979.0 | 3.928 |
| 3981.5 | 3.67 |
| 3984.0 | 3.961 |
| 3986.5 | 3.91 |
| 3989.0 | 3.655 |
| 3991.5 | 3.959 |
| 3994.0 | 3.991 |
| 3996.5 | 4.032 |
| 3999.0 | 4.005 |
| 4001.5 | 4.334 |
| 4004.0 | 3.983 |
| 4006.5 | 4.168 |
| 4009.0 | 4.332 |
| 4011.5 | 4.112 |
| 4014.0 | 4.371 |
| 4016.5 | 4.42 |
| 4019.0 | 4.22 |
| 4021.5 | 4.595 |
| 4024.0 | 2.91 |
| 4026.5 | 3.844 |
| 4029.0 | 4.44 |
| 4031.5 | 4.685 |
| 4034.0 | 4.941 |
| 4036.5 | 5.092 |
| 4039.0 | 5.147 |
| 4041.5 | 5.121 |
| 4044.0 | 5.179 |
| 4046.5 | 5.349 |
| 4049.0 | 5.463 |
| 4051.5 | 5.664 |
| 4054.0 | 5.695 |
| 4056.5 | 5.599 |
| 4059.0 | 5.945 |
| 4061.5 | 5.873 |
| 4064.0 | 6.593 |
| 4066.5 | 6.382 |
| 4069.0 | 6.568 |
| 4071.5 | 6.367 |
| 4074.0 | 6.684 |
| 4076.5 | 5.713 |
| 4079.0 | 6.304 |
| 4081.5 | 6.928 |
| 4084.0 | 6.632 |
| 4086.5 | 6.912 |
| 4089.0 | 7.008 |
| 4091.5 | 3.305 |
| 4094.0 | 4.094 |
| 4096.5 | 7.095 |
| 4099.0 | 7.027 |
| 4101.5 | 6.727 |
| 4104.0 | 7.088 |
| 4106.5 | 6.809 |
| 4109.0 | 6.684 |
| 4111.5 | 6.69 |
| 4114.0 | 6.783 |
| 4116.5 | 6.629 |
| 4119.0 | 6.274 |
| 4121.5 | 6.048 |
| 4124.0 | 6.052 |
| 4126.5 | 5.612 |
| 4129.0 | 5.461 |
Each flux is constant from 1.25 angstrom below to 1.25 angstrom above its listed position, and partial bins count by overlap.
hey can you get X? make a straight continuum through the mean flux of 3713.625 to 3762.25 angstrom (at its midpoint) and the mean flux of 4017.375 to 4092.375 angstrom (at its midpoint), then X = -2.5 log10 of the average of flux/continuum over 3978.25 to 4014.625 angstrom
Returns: 0.298 mag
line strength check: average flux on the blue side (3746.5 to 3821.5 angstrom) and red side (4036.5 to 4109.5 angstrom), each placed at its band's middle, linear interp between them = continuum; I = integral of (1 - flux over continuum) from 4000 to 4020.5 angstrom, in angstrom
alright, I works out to 4.8 angstrom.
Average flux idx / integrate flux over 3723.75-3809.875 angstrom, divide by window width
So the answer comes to 3.83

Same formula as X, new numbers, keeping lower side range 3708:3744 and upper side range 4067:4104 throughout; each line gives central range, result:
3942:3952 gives 0.49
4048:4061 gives 0.08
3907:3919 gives 0.45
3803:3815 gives 0.31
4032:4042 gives 0.20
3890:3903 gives 0.44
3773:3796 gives 0.37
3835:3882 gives 0.42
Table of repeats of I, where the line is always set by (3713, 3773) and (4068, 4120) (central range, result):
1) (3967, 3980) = 4.48 angstrom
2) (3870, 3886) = 4.92 angstrom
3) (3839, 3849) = 2.35 angstrom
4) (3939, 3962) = 8.30 angstrom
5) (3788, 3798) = 3.71 angstrom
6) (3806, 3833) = 5.57 angstrom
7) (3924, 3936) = 3.91 angstrom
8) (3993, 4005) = 3.60 angstrom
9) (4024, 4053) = 5.52 angstrom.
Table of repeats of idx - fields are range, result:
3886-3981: 3.63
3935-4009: 3.76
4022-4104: 5.68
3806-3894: 3.62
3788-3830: 3.51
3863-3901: 3.56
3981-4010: 4.01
